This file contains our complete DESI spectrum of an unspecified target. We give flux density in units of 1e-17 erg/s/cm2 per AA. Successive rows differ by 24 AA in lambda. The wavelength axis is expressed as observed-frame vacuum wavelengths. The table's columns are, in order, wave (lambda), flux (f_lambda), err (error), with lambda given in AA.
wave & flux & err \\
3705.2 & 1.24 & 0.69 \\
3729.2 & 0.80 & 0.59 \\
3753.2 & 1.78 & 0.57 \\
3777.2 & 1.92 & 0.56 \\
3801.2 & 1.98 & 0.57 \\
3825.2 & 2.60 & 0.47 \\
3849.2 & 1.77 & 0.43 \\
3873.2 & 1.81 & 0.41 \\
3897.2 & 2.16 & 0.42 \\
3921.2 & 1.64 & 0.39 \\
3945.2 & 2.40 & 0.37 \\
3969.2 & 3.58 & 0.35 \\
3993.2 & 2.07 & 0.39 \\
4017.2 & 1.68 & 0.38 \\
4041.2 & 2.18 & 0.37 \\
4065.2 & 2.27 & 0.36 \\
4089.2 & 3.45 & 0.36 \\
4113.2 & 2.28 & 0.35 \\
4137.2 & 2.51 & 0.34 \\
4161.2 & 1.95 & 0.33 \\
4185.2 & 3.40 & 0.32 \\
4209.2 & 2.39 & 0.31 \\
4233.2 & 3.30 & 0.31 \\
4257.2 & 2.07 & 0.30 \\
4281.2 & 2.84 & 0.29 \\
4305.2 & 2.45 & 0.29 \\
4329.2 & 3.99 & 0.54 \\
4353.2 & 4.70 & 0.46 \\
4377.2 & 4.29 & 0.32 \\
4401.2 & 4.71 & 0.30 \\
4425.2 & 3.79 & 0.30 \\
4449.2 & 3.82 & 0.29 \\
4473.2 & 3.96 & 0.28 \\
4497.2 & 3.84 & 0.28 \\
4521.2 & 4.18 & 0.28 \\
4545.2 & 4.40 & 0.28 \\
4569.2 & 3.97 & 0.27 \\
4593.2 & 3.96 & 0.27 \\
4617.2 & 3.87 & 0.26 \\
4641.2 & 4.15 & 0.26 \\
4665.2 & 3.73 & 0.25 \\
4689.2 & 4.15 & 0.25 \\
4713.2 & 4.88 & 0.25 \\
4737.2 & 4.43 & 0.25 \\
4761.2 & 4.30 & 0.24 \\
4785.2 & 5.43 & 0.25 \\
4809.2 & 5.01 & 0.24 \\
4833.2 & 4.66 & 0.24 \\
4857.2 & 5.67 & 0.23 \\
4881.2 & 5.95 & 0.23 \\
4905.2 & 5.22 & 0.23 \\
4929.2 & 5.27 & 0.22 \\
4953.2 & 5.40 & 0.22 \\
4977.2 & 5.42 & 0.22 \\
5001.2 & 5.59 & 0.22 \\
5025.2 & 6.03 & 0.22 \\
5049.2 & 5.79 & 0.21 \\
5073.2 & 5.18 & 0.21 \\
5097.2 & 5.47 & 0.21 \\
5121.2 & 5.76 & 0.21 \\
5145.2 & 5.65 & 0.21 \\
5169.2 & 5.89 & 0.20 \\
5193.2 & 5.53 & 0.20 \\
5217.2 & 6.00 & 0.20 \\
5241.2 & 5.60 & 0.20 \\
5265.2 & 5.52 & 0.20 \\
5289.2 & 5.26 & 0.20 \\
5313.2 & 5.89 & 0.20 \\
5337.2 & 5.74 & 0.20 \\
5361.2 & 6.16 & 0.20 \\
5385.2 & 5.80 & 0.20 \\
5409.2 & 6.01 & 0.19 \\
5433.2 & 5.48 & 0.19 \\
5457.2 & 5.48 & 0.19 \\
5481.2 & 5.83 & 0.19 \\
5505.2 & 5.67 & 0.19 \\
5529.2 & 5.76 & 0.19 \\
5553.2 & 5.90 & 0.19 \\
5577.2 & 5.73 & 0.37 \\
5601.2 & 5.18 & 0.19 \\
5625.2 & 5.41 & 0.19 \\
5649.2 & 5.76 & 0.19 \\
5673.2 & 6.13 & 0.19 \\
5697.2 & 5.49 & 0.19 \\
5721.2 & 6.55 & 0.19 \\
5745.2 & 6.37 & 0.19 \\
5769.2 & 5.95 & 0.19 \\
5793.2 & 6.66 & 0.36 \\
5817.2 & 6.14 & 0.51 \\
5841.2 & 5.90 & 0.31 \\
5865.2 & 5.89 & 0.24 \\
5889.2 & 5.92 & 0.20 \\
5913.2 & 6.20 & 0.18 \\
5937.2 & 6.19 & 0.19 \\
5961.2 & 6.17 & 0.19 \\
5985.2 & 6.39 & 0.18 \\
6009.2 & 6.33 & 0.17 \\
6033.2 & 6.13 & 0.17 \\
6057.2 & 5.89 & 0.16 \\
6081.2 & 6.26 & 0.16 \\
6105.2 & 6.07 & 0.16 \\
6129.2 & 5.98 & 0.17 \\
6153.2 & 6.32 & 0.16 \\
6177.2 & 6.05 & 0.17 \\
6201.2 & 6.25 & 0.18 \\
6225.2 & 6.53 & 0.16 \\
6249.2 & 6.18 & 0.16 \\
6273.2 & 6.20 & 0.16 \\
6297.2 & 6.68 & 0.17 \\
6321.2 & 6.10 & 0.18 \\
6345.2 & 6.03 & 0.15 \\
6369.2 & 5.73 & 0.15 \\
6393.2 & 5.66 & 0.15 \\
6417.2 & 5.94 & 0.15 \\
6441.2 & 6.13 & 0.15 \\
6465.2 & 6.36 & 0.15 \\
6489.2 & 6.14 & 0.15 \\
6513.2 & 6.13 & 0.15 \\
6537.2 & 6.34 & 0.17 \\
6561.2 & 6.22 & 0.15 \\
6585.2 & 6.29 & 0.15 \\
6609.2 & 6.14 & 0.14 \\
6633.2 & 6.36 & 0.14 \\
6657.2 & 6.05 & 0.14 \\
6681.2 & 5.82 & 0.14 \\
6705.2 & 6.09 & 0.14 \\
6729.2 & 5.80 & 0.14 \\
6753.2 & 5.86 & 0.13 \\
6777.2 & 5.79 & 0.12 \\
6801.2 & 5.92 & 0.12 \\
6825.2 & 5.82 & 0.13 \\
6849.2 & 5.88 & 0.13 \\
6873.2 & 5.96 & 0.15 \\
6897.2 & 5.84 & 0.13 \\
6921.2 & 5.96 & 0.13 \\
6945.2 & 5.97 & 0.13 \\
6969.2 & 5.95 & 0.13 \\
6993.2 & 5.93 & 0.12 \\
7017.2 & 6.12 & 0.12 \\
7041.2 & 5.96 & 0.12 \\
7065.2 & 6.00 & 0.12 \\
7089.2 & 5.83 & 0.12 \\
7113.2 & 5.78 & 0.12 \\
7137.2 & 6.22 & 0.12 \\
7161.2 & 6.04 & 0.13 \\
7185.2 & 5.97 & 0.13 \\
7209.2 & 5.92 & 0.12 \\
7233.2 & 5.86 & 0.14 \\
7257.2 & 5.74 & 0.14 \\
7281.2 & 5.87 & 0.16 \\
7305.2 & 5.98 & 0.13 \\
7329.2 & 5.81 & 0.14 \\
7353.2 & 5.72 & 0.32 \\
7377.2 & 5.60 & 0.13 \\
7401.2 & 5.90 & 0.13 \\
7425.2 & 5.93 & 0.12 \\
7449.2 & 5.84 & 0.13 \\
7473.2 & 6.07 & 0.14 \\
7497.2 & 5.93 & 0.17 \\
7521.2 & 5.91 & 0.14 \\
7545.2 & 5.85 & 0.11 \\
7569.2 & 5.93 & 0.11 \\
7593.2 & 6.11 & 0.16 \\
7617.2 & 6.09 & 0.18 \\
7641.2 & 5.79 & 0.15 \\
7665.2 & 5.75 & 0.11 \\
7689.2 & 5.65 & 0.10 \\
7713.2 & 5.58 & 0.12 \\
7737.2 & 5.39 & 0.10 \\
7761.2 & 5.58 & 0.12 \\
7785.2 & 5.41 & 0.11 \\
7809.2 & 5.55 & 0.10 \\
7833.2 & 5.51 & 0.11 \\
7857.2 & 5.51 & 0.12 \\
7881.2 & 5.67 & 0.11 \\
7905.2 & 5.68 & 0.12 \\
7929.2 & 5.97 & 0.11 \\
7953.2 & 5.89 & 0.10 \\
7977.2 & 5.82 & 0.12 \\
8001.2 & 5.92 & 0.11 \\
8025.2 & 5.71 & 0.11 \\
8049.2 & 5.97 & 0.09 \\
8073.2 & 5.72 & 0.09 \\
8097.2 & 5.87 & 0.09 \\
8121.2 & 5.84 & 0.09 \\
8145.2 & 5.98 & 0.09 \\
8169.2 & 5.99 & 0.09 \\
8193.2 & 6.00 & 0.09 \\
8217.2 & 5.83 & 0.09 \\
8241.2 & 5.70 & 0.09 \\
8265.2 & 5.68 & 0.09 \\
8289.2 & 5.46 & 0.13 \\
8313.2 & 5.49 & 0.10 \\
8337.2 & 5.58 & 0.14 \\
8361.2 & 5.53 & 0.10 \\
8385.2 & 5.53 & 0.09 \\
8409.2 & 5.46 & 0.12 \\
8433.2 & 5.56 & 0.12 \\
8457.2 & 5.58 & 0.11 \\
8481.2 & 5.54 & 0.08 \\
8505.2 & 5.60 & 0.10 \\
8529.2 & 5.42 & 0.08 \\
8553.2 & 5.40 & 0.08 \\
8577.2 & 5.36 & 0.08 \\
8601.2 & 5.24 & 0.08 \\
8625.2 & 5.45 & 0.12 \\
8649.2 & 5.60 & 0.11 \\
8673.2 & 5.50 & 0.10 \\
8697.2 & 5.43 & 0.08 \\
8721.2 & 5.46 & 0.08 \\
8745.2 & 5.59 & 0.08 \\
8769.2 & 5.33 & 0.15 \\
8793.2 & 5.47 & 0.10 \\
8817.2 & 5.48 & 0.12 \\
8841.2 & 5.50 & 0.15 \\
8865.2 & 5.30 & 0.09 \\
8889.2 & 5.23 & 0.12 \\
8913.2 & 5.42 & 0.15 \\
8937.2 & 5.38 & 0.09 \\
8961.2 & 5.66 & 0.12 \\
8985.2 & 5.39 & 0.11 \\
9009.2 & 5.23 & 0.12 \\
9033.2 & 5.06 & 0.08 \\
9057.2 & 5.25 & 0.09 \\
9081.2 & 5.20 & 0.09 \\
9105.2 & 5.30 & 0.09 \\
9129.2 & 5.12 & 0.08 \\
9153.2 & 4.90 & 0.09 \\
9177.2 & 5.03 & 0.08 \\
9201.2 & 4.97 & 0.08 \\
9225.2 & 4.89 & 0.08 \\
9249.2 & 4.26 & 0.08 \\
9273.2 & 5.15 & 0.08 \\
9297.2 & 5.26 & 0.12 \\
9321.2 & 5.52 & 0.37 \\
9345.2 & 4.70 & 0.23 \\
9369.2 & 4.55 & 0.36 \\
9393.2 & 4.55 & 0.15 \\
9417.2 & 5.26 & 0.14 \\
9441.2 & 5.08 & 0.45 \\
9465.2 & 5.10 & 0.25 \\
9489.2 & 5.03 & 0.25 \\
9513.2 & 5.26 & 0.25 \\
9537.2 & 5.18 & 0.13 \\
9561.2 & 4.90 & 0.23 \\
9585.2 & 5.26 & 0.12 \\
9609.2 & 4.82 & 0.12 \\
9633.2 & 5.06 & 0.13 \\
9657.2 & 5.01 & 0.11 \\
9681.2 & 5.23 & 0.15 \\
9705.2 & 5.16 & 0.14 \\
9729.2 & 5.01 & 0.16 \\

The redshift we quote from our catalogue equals 0.08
